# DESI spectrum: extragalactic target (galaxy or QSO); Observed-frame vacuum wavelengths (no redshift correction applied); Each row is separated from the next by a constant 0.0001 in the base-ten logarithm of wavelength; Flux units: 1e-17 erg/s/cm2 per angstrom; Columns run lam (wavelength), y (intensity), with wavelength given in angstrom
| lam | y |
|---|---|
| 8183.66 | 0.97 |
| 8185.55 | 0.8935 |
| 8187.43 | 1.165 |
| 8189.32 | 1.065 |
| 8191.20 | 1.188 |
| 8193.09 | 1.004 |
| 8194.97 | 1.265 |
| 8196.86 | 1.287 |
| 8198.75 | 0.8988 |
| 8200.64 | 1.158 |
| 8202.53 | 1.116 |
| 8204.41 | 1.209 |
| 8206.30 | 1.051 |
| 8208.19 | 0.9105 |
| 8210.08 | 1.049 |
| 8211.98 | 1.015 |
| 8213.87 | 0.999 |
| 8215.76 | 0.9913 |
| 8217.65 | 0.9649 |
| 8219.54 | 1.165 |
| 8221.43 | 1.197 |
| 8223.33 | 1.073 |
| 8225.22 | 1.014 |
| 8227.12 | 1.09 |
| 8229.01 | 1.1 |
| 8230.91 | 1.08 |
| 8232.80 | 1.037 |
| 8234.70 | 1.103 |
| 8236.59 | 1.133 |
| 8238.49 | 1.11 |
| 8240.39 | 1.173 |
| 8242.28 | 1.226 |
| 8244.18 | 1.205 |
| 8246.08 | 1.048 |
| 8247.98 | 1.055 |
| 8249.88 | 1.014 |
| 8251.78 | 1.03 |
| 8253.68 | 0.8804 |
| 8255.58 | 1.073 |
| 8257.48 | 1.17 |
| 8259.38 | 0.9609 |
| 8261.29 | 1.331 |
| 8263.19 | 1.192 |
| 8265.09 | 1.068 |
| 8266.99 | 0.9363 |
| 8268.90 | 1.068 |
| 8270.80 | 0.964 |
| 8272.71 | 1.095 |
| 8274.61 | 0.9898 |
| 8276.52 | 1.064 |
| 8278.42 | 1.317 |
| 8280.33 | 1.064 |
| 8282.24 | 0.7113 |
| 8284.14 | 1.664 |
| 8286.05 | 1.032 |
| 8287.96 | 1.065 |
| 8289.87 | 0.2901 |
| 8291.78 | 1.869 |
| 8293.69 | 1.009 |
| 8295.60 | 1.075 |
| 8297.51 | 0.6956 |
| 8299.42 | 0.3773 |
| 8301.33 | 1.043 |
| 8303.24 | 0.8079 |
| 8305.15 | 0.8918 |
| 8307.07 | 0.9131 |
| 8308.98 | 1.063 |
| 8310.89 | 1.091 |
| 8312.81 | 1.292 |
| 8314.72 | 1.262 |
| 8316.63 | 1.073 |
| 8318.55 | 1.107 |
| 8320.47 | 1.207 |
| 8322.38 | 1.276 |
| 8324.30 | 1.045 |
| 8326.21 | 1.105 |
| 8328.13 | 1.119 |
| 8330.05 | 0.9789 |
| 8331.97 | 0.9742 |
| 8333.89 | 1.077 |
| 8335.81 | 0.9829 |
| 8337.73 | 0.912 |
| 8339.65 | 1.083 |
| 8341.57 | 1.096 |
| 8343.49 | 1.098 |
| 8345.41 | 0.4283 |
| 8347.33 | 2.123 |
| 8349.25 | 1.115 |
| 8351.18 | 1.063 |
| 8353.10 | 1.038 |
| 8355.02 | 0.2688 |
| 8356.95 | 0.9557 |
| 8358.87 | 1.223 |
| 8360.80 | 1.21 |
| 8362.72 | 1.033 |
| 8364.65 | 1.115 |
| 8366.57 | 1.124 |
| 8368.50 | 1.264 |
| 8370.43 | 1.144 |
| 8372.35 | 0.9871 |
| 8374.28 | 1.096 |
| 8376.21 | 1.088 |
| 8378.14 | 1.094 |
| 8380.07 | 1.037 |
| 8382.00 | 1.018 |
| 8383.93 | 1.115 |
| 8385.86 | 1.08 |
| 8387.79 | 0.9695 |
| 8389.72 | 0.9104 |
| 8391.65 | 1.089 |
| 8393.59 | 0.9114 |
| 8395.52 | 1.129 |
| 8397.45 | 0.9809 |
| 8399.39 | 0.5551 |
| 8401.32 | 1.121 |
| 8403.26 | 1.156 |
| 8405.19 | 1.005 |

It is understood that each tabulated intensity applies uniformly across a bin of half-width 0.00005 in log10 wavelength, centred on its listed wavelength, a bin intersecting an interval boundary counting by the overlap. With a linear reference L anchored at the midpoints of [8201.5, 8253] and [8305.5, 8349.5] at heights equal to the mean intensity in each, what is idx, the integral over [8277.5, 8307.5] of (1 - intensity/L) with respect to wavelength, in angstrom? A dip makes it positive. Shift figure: 2.9 angstrom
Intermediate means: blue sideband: 1.08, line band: 0.99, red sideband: 1.1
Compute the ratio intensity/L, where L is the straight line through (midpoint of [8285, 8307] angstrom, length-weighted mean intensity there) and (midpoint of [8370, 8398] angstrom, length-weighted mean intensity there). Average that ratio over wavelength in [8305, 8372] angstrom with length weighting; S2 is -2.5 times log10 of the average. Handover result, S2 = -0.10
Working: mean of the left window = 0.926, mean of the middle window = 1.08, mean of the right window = 1.04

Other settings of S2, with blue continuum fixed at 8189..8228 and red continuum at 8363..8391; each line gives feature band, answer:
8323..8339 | 0.05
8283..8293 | -0.09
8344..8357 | 0.07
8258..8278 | 0.00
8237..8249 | -0.05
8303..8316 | 0.02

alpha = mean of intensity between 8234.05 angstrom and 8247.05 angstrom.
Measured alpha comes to 1.14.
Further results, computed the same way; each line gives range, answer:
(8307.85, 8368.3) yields 1.08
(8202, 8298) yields 1.08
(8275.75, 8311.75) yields 1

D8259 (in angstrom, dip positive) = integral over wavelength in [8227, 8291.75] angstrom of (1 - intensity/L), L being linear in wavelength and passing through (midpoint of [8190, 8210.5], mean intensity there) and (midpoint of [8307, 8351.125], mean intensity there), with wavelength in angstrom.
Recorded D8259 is 1.55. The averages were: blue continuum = 1.1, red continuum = 1.11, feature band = 1.08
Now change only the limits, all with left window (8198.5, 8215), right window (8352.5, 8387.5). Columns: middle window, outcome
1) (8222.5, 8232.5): -0.2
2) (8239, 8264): -1.3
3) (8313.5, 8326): -1.3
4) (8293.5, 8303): 2.0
